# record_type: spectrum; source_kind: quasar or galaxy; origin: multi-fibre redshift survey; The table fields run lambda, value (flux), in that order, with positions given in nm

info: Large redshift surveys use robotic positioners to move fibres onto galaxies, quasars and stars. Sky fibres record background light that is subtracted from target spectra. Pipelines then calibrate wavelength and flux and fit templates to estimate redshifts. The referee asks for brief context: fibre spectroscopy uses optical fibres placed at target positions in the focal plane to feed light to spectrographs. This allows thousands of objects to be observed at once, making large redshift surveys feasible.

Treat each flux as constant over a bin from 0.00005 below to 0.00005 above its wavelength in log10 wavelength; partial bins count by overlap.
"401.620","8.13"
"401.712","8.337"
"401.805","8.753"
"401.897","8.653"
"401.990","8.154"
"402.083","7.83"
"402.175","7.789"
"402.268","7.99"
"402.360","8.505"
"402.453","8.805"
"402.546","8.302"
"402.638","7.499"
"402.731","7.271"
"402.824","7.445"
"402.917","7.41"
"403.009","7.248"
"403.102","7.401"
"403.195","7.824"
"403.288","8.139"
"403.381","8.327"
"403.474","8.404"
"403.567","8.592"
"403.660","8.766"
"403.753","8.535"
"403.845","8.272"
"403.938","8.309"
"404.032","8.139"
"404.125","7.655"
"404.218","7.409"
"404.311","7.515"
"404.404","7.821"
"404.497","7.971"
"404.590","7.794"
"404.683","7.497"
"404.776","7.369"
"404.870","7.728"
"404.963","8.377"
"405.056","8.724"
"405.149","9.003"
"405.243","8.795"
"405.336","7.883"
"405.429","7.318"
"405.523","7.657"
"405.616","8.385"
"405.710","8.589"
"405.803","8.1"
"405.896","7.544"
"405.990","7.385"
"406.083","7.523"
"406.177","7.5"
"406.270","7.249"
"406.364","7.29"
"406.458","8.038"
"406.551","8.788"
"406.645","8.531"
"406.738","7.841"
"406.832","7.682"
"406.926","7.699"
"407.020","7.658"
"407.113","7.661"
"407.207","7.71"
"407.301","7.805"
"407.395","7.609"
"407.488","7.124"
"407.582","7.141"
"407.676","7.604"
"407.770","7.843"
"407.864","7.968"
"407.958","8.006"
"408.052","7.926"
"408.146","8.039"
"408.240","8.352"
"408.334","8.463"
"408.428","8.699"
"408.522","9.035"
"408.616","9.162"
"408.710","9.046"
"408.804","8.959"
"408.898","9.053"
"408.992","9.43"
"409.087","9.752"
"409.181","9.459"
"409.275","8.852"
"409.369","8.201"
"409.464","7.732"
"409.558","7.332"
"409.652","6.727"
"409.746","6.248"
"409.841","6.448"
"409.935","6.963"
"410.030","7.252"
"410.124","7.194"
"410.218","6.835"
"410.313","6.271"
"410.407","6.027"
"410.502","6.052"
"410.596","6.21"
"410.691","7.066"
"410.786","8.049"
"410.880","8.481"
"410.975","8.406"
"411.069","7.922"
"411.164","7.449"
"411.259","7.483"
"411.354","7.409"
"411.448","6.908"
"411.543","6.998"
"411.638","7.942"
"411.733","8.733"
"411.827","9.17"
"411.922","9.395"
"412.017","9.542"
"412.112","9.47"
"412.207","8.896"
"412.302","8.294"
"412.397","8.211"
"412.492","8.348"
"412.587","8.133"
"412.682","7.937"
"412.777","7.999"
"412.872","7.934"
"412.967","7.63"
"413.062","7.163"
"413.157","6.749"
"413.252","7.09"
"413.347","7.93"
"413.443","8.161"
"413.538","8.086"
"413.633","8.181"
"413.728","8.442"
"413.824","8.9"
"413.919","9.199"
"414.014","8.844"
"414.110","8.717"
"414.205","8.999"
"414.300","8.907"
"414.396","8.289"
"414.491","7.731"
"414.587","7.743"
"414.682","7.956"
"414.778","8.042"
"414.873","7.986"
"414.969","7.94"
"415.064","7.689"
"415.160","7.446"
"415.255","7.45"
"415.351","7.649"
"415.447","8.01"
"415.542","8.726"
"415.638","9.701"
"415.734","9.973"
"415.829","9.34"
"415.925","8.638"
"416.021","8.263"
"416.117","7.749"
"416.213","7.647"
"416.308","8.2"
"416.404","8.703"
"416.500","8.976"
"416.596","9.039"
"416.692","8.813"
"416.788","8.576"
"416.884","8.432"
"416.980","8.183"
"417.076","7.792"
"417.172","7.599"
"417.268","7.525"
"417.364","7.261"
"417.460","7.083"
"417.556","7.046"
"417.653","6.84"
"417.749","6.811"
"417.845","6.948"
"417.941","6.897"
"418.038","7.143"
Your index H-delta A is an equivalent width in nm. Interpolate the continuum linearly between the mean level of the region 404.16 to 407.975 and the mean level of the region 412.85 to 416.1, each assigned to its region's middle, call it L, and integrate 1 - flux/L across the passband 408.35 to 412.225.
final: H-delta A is 0.034 nm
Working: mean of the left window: 7.83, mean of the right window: 8.22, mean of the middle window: 7.95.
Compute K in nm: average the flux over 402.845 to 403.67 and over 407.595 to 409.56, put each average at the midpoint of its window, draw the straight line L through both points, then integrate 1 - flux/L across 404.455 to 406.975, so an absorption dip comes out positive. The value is 0.09 nm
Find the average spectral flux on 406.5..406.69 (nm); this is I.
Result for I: 8.66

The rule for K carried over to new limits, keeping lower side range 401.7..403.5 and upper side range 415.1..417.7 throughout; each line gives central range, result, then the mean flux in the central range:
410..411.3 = 0.15 nm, 7.19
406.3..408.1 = 0.06 nm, 7.78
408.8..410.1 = 0.02 nm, 7.98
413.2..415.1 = -0.02 nm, 8.24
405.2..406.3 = 0.03 nm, 7.84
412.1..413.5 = 0.03 nm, 7.96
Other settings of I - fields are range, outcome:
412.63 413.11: 7.74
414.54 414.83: 7.93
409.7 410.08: 6.73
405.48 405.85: 8.2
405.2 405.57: 7.91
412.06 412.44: 8.73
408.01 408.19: 7.98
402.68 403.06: 7.34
